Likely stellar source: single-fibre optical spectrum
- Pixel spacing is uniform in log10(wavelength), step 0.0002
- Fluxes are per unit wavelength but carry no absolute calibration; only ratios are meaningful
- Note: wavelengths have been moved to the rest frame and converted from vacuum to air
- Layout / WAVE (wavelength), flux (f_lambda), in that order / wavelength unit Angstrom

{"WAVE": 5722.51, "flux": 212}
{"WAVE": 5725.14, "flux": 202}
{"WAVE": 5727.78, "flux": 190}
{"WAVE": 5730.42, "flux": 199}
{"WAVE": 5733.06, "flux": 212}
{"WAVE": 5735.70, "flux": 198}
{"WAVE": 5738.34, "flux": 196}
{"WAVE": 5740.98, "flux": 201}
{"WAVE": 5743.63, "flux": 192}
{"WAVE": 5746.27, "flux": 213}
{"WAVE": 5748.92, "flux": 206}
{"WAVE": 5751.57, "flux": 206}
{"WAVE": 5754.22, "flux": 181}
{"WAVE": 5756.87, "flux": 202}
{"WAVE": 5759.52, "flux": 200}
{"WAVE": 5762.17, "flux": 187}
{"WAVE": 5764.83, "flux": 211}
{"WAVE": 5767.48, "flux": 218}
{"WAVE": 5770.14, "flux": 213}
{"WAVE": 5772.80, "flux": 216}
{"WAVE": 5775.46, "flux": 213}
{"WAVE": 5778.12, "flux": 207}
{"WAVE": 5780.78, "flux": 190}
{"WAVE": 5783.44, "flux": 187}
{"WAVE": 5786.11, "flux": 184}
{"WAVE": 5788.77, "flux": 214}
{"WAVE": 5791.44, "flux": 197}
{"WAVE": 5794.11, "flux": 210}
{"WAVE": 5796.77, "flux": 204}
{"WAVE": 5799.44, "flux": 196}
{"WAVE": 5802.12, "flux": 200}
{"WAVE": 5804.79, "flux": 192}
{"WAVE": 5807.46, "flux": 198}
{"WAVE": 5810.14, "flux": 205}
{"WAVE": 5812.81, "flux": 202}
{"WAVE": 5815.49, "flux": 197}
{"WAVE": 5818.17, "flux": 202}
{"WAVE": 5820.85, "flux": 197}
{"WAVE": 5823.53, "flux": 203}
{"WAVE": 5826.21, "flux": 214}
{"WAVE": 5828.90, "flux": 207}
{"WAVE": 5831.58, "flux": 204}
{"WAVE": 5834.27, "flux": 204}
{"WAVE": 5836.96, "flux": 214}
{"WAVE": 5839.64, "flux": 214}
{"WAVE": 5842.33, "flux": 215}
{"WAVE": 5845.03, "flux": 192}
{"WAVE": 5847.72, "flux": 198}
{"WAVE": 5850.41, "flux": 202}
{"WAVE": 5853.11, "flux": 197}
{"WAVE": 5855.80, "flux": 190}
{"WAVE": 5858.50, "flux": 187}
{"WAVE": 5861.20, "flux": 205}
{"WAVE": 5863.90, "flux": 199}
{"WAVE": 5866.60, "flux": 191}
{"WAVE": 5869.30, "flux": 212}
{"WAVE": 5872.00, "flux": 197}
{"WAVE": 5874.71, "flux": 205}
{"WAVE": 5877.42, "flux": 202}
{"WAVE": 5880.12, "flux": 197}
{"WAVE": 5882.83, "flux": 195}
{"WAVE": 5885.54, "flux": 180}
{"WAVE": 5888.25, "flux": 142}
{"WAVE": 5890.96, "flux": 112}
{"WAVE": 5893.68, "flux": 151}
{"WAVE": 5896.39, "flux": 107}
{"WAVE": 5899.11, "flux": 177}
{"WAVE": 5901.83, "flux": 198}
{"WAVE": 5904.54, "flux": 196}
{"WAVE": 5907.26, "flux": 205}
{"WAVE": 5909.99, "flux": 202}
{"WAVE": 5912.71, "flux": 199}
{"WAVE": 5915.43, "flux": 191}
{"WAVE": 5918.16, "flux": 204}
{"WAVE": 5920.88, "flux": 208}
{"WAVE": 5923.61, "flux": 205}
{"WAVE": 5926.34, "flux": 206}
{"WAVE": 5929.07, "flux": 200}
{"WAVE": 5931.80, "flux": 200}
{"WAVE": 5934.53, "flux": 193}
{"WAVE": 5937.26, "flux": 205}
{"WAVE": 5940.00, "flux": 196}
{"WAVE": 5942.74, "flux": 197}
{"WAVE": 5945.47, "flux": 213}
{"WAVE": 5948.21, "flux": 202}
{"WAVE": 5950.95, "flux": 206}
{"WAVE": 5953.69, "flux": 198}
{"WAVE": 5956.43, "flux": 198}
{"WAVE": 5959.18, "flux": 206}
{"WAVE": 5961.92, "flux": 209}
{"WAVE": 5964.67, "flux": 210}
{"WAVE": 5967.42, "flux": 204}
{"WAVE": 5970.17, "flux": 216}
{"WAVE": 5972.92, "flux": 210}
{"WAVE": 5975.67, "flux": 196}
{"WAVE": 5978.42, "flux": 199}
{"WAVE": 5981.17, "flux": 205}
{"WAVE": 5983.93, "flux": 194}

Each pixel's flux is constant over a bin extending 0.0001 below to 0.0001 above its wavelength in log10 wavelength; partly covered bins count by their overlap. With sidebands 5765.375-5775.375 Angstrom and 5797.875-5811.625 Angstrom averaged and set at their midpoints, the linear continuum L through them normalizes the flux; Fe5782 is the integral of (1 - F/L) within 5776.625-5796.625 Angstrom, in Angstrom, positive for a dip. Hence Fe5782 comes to 0.78 Angstrom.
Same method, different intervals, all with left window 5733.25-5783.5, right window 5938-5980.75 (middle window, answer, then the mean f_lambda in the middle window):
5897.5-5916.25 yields 0.9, 194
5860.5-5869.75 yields 0.1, 201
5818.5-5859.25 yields 0.1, 203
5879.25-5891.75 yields 2.3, 166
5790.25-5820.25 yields 0.4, 200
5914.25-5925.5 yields 0.1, 202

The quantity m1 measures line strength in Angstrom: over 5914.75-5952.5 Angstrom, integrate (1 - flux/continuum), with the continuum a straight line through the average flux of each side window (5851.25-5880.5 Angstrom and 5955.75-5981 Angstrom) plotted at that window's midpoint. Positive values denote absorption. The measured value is 0.2 Angstrom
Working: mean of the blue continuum 198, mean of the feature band 202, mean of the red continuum 206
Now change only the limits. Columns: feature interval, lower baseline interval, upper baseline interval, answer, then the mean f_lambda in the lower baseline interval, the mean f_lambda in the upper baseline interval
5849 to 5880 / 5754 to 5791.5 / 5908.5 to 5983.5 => 0.57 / 202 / 203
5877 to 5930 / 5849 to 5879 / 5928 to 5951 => 4.41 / 199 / 201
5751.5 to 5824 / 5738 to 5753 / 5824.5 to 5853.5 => 1.06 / 203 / 206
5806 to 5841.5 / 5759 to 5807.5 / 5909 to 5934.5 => -0.52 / 202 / 201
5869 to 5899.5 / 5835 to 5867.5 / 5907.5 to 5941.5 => 4.42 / 201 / 201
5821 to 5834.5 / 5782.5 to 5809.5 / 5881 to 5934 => -0.80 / 199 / 183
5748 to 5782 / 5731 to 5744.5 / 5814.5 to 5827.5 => -0.50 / 200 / 203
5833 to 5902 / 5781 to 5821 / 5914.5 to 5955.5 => 4.36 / 199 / 202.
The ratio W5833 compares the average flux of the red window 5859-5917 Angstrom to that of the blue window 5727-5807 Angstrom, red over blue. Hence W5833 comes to 0.9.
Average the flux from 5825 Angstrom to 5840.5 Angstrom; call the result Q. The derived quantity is 209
